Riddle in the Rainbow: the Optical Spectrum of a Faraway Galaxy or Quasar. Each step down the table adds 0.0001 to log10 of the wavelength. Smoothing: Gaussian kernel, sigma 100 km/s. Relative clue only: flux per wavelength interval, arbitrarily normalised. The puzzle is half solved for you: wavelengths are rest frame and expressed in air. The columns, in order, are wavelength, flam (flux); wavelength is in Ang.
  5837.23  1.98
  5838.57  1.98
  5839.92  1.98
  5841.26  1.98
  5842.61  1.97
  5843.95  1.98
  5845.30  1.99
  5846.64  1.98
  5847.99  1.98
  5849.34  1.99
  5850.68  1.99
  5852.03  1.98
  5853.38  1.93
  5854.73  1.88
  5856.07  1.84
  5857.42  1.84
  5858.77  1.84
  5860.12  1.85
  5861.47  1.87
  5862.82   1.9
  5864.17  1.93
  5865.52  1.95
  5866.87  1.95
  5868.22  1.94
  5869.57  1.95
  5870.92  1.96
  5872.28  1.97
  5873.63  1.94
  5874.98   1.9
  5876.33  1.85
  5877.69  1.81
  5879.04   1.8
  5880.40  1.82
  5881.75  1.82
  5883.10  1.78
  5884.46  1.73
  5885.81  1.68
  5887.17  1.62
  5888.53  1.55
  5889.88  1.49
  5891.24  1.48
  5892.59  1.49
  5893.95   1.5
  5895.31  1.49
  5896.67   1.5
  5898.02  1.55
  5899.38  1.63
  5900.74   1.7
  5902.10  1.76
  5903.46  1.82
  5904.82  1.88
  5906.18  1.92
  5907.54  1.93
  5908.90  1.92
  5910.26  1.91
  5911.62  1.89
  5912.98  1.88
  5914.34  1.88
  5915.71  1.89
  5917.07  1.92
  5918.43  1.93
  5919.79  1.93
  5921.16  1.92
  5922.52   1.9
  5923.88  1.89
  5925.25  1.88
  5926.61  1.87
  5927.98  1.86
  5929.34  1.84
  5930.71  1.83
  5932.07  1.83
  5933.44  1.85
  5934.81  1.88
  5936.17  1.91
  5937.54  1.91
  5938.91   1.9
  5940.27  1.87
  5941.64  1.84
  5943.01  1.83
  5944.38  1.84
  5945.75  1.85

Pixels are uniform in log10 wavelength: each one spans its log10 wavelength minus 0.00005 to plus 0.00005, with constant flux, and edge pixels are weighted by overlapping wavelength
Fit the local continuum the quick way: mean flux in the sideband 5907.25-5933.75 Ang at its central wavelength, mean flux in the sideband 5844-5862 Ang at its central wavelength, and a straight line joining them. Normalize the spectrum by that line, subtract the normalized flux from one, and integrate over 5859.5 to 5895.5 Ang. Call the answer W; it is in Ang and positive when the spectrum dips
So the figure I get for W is 2.41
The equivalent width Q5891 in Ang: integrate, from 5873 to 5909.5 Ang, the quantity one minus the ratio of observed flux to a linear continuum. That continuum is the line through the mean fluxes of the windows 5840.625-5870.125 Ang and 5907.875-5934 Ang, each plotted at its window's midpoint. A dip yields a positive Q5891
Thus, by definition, 3.7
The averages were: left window 1.93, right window 1.89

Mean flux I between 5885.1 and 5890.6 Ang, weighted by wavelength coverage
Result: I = 1.58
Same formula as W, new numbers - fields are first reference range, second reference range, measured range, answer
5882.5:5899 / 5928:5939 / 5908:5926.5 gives -1.57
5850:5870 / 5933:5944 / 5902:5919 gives -0.04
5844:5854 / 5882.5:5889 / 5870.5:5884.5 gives -0.93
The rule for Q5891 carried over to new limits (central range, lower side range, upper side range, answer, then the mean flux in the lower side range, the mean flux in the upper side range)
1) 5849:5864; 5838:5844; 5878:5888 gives -0.1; 1.98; 1.75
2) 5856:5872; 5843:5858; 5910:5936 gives 0.2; 1.95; 1.88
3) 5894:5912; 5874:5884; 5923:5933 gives 0.9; 1.83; 1.86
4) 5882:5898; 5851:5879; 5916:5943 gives 2.7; 1.9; 1.88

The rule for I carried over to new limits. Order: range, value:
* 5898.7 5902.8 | 1.7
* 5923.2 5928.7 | 1.87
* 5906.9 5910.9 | 1.92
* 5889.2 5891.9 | 1.49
